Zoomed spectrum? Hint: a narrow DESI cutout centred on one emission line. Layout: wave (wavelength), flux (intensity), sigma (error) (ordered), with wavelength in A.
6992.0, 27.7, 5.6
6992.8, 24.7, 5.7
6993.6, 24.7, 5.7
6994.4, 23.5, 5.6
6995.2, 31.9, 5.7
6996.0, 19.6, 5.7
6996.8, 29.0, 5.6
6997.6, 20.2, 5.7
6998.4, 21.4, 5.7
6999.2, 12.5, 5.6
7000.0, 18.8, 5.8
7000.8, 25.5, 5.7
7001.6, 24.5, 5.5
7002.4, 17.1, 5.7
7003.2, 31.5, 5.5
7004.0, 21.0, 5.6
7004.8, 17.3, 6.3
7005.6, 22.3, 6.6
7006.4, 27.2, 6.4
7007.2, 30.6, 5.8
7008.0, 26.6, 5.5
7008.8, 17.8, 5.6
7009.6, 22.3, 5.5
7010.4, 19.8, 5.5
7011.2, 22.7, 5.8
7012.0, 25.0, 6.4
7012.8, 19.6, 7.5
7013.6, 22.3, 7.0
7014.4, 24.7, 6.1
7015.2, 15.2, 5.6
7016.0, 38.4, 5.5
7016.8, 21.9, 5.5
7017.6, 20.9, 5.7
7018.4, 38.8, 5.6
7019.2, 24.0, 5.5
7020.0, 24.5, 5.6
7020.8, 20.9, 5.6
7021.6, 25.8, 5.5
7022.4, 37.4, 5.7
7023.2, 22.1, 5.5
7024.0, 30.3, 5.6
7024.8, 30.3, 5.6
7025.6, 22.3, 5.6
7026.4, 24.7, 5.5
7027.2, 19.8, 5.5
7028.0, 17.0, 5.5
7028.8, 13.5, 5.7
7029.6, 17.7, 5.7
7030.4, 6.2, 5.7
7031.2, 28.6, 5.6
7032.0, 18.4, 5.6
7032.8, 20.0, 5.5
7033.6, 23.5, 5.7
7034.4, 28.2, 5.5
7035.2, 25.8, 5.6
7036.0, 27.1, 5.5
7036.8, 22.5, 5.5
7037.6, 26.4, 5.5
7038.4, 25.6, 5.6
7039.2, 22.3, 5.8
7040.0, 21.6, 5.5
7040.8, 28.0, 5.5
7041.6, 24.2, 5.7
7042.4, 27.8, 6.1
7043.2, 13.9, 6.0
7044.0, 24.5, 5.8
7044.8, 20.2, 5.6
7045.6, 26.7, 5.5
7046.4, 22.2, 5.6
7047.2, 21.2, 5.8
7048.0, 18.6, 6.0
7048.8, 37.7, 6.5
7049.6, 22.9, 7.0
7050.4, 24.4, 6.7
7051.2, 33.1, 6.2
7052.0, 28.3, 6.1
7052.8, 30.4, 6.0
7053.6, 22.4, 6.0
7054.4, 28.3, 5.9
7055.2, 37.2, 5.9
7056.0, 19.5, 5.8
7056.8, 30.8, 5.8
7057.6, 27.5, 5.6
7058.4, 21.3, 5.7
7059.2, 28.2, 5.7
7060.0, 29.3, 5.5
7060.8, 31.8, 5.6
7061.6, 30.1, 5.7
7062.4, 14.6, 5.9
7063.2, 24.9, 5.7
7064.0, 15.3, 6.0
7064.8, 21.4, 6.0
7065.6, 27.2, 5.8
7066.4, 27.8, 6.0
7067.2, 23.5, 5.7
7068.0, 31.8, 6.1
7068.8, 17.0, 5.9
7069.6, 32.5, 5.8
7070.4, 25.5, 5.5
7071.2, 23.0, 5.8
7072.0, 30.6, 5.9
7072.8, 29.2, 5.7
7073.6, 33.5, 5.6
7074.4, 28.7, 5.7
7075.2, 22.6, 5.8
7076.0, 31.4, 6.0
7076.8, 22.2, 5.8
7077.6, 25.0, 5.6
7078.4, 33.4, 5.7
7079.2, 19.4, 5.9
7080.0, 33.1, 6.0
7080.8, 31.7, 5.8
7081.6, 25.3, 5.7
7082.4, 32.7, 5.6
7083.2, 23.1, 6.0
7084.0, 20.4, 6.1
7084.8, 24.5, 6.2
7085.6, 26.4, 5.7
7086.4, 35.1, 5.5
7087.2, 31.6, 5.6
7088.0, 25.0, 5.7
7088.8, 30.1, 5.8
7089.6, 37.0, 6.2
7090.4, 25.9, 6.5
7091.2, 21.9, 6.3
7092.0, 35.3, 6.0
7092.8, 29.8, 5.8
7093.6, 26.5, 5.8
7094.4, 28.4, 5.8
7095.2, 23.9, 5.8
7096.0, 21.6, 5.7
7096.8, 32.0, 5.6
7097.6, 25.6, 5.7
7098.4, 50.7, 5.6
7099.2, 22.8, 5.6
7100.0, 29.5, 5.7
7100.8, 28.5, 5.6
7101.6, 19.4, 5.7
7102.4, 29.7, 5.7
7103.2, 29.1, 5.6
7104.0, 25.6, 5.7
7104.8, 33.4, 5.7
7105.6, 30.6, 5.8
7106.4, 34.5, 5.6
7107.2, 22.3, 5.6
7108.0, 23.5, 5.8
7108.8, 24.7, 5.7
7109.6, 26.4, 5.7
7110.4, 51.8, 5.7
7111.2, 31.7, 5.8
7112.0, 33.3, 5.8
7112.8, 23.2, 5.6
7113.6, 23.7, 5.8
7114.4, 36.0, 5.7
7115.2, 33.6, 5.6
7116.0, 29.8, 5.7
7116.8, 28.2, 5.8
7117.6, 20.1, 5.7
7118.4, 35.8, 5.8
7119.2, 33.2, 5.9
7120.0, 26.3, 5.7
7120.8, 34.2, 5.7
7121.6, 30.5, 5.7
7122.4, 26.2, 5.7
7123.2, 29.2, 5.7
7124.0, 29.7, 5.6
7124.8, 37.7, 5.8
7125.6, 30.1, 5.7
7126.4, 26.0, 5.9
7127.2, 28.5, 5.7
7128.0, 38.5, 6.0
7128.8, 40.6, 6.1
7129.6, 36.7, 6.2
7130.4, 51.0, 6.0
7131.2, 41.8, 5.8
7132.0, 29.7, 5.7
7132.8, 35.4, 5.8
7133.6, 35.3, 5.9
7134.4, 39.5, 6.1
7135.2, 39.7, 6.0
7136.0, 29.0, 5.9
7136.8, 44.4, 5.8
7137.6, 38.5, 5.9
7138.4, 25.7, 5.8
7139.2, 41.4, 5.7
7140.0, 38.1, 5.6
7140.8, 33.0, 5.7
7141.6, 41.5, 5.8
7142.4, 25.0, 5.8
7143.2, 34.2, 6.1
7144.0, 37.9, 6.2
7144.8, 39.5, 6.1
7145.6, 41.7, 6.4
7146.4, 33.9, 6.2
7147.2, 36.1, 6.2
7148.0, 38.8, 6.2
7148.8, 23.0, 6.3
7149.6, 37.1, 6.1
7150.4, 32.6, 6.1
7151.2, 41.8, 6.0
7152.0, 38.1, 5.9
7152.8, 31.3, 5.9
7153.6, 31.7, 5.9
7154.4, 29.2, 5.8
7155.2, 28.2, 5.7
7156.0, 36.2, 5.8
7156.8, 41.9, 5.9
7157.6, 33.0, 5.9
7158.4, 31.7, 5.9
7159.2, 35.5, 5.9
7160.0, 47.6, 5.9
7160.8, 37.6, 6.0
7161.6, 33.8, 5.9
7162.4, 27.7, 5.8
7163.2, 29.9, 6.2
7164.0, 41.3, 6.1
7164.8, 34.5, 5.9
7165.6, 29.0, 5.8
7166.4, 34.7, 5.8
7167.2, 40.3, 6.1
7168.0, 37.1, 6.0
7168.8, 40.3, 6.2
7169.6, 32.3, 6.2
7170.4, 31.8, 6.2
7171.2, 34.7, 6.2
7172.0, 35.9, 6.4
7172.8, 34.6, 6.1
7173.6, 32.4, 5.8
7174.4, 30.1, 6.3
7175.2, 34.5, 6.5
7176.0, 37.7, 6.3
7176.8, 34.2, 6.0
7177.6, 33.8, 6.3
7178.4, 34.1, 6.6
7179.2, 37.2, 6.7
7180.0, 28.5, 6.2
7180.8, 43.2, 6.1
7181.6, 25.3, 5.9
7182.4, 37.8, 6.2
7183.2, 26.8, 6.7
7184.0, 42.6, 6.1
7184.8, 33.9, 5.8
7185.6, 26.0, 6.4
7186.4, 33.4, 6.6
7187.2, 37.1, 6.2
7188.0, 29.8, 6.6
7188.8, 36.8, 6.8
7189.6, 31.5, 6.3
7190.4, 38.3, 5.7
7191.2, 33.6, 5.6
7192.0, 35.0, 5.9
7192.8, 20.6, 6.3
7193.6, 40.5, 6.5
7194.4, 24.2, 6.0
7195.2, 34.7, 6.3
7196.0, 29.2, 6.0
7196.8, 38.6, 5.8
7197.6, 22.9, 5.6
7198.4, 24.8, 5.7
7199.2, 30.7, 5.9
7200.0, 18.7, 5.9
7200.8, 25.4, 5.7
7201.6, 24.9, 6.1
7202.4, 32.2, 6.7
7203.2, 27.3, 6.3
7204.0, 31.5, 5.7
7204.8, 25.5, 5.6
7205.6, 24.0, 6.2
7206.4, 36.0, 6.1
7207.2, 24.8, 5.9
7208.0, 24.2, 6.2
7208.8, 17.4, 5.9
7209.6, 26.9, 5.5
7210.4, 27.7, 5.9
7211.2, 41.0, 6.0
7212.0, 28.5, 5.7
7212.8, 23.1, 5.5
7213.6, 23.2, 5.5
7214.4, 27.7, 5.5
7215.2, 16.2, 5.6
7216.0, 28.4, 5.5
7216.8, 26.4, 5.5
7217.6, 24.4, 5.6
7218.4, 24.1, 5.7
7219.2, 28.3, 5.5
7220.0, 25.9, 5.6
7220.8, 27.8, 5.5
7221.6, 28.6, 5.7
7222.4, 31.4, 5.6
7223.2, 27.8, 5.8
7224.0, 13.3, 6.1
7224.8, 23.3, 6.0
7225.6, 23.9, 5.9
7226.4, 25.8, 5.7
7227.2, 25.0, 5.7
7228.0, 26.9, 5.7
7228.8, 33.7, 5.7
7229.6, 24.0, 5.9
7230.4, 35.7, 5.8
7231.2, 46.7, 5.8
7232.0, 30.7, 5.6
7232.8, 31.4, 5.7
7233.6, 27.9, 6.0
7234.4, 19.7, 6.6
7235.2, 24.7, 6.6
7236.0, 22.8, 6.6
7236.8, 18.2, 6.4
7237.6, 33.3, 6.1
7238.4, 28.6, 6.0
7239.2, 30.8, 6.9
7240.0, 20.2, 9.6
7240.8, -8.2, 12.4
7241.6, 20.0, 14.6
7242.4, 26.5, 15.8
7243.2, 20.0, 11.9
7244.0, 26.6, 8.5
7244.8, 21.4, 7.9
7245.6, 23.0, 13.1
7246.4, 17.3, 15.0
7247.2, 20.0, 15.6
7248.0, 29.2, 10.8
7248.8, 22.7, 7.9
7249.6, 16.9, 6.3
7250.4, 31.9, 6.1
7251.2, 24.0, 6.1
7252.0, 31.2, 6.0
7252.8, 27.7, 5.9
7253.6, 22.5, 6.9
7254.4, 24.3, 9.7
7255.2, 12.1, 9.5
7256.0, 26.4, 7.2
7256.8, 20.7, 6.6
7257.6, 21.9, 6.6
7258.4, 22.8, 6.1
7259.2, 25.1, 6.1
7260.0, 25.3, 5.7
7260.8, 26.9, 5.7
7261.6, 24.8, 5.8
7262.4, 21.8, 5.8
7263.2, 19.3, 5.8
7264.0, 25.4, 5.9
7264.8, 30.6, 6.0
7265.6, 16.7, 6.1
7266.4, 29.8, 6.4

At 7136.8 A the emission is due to Mg II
